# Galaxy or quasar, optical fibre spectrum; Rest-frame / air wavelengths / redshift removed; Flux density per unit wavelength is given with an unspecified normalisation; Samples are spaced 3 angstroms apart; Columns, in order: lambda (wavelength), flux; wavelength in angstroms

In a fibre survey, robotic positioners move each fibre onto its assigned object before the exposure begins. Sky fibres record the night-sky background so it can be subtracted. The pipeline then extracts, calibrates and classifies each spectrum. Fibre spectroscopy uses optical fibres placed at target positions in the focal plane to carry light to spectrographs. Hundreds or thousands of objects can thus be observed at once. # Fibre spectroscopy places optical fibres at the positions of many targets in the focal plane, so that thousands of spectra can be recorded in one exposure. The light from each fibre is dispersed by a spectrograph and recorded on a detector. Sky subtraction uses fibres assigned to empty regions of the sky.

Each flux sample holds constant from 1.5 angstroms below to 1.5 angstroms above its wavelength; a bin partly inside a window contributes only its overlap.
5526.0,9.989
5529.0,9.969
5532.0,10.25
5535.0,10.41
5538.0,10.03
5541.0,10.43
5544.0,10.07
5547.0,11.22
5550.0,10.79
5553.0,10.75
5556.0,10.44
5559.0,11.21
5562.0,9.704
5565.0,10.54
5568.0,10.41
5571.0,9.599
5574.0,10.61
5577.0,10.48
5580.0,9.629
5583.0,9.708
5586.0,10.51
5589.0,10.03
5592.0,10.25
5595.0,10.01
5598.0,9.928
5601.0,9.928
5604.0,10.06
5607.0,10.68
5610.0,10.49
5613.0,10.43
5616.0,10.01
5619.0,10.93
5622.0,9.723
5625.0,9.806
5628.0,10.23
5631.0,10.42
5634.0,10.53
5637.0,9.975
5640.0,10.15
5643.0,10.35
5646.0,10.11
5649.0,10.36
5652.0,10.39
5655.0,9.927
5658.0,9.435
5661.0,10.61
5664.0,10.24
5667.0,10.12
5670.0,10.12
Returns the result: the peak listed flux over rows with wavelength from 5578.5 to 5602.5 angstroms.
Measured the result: 10.51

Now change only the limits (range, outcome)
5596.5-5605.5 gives 10.06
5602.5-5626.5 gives 10.93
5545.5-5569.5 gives 11.22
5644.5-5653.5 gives 10.39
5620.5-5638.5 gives 10.53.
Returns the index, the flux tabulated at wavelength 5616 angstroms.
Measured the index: 10.01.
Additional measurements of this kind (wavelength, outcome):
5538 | 10.03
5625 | 9.806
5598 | 9.928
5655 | 9.927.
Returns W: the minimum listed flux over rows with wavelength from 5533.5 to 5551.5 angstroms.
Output 10.03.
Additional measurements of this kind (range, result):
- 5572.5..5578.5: 10.48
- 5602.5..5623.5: 9.723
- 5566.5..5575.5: 9.599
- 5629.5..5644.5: 9.975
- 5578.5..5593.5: 9.629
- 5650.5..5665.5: 9.435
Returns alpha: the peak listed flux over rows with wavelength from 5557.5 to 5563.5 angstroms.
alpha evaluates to 11.21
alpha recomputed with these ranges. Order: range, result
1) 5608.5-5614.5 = 10.49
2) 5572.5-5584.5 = 10.61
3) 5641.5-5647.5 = 10.35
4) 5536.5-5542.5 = 10.43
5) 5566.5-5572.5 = 10.41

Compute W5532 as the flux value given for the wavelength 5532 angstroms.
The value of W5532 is 10.25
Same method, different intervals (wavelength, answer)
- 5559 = 11.21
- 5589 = 10.03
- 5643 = 10.35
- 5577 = 10.48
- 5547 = 11.22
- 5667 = 10.12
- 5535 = 10.41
